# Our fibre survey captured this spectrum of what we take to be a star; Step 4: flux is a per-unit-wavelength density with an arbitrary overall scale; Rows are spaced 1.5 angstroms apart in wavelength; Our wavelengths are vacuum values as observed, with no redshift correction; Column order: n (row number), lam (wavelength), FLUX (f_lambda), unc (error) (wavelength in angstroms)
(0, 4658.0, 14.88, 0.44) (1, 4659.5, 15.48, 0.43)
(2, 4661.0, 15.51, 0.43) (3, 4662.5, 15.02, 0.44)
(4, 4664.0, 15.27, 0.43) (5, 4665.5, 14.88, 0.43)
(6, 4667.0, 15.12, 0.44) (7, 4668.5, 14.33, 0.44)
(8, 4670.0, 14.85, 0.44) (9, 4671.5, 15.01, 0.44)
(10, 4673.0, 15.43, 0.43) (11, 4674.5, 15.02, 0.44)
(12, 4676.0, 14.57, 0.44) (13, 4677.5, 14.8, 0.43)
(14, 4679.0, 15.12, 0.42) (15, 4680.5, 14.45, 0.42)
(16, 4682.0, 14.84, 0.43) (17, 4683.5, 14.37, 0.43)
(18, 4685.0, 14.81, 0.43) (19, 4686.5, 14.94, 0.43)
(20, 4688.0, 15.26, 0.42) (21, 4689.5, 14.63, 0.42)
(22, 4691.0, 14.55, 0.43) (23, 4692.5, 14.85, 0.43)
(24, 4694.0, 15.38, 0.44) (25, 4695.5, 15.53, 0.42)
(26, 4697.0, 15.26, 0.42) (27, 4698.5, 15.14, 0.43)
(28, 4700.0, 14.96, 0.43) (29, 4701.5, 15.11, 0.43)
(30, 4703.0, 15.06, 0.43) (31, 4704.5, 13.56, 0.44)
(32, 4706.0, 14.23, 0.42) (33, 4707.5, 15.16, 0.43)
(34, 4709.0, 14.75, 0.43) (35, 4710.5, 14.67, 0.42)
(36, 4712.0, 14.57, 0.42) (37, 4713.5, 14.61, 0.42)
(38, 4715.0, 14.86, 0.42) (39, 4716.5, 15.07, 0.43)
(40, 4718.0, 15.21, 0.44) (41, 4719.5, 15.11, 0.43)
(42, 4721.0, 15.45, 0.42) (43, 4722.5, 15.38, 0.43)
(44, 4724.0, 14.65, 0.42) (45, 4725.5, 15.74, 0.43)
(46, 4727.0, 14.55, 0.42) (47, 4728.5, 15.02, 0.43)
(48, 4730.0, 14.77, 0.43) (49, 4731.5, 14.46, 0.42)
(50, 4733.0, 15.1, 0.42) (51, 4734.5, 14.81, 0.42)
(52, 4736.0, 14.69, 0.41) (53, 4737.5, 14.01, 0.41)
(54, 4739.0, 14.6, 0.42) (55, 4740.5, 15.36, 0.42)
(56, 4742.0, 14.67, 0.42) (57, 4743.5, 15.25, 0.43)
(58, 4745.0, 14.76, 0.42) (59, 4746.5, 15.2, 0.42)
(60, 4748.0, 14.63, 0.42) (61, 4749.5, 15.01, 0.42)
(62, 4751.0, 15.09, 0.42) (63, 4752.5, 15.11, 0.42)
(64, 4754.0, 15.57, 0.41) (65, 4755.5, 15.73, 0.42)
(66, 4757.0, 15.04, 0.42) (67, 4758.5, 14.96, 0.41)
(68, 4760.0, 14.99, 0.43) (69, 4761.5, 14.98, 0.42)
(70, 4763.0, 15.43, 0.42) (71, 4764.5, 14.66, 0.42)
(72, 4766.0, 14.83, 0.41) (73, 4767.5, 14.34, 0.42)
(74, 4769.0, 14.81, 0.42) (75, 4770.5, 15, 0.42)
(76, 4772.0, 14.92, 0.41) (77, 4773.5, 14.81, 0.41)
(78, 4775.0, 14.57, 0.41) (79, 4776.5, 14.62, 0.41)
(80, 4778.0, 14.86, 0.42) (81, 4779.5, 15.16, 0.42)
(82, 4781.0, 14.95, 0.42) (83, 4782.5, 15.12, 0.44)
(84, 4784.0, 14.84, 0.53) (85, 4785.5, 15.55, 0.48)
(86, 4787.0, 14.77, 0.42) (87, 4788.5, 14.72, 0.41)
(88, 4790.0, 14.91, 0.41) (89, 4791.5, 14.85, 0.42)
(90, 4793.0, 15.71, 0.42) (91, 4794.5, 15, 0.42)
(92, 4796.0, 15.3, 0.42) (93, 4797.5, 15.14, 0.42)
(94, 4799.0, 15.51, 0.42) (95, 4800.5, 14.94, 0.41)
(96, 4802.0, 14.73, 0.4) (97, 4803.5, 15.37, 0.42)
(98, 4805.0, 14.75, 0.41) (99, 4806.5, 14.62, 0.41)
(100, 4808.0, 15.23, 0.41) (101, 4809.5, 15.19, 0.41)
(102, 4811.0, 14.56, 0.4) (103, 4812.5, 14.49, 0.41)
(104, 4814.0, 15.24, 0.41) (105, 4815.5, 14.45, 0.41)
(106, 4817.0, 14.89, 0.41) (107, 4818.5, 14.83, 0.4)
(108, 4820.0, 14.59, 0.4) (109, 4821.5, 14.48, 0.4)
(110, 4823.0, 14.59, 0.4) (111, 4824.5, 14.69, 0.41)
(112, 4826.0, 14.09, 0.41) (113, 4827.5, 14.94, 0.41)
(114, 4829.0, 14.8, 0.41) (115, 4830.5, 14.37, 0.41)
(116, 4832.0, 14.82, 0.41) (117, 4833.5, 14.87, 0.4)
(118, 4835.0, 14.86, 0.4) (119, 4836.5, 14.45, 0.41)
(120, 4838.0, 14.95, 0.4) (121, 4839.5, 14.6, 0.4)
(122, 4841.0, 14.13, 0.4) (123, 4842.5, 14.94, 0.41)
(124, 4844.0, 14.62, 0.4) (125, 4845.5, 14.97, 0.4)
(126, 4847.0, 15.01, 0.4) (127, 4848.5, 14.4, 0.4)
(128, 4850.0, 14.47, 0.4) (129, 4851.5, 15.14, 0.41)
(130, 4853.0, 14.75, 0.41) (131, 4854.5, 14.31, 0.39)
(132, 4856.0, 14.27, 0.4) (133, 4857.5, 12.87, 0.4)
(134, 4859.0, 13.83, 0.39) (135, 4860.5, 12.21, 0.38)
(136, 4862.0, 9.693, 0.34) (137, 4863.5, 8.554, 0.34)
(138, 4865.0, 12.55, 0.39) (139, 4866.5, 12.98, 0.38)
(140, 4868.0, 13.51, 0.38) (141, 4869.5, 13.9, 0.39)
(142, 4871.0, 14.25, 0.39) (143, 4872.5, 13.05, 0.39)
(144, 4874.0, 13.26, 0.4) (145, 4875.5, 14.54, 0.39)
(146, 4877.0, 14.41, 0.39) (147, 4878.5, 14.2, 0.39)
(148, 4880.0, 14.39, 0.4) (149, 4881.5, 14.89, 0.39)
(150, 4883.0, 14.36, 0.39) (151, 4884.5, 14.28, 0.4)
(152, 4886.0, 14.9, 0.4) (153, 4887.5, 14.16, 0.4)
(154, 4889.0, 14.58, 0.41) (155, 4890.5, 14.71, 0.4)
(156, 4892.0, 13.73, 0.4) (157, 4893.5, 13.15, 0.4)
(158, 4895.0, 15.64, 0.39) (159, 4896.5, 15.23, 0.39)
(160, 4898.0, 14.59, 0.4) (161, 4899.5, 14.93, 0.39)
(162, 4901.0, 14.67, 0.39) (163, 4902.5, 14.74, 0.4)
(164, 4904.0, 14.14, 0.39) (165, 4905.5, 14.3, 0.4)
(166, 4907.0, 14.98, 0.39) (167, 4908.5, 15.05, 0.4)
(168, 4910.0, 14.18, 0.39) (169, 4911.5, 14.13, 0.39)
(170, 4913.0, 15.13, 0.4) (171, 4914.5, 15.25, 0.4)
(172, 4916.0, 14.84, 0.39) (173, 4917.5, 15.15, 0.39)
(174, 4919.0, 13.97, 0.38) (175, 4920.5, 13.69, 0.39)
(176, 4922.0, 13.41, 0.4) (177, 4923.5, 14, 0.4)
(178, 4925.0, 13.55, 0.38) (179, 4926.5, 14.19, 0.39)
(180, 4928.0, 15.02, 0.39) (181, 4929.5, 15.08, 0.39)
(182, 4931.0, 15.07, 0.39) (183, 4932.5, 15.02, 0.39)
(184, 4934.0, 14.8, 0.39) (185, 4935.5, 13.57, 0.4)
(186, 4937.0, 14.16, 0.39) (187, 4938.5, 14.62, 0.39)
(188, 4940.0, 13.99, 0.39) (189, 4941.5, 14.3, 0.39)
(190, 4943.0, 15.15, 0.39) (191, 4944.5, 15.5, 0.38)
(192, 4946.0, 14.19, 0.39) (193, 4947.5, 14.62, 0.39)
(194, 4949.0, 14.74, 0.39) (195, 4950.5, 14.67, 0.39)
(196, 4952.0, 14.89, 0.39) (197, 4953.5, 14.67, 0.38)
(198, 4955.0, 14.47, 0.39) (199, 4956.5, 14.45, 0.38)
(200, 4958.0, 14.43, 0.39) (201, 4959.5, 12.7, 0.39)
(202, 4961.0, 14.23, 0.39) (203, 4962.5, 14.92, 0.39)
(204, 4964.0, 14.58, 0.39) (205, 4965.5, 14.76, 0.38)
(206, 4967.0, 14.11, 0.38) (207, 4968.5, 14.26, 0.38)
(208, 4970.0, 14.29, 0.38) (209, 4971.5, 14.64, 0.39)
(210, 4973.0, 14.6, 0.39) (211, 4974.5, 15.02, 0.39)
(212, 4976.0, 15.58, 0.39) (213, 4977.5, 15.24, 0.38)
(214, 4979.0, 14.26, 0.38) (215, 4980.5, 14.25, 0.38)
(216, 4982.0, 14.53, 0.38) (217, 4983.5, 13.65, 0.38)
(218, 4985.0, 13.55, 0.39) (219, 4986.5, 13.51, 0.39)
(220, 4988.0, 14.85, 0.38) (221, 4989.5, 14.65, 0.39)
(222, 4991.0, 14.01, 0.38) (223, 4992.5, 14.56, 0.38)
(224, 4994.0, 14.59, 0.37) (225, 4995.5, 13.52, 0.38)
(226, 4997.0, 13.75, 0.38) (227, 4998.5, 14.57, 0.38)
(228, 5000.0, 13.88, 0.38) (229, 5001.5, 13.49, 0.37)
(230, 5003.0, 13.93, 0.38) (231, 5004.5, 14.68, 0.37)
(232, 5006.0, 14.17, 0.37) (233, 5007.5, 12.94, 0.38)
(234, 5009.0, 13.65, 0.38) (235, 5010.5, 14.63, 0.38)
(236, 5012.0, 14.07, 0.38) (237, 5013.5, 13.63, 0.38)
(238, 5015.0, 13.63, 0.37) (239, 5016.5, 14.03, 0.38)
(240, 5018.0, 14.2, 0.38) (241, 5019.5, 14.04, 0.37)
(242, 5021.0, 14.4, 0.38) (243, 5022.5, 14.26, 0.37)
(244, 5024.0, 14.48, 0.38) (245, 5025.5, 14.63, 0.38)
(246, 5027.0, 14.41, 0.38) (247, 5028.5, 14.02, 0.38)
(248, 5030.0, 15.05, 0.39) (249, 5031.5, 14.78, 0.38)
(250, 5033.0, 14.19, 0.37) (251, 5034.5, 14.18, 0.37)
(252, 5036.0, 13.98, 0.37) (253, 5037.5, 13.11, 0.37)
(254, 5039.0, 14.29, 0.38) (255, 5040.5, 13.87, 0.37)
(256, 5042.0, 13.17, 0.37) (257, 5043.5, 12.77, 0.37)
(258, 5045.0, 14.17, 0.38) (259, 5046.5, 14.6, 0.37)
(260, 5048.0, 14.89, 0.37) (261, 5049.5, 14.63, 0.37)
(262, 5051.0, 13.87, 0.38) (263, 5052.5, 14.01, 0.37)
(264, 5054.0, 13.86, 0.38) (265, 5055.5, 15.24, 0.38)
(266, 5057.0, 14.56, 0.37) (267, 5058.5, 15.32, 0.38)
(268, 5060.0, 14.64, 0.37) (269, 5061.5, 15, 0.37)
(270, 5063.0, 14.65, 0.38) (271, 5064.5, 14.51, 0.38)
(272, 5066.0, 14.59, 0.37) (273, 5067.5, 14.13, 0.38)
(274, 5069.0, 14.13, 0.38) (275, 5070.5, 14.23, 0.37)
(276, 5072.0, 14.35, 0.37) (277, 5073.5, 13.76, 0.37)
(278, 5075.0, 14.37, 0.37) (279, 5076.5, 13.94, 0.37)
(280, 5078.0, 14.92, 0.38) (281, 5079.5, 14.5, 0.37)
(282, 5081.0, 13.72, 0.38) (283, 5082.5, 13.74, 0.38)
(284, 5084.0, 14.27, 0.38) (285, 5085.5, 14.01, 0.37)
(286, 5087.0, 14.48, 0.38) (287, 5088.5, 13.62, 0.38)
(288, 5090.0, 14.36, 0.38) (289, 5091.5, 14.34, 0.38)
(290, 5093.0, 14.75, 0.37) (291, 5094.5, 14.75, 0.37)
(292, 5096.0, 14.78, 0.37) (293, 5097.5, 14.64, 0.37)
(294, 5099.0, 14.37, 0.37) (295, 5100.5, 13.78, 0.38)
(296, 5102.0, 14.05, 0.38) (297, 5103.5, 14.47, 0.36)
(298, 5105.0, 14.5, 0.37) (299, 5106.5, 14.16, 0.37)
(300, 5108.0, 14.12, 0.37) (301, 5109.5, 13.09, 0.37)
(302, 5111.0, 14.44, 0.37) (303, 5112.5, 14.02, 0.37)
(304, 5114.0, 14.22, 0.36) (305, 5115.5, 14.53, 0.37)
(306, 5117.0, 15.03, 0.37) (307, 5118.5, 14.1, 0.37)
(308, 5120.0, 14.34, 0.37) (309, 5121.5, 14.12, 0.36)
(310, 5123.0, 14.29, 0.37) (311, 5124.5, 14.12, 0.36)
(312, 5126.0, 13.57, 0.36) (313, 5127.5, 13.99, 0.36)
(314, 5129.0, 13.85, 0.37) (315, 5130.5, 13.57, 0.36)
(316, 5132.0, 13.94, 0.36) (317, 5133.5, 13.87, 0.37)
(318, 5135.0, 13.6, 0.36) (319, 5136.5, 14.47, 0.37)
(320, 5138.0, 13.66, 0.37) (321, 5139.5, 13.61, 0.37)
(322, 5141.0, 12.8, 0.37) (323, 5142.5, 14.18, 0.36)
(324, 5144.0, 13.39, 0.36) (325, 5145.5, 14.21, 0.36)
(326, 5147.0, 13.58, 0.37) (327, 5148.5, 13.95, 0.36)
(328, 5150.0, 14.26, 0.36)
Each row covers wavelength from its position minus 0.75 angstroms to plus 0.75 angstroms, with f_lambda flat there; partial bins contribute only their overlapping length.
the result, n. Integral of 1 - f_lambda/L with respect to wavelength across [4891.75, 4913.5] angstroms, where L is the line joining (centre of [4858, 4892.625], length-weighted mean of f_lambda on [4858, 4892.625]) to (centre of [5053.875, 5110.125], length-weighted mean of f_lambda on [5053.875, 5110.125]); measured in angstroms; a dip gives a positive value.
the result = -1.5 angstroms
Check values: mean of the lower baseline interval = 13.5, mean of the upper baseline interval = 14.3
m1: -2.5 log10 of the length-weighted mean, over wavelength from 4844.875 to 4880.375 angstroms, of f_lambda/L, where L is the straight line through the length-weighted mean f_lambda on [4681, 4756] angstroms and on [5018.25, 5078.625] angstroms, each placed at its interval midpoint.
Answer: 0.08 mag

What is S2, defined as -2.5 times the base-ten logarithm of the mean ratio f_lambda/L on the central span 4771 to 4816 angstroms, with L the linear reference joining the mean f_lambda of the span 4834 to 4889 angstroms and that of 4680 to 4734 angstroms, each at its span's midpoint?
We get -0.05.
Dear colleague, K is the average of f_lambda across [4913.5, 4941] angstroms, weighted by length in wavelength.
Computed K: 14.4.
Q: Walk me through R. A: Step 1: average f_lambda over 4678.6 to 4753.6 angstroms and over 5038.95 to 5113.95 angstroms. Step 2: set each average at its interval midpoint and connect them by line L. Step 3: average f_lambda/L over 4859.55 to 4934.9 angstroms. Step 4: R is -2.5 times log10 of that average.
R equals 0.04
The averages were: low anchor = 14.9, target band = 14.1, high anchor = 14.3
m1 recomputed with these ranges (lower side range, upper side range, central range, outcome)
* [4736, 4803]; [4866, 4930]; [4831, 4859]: 0.00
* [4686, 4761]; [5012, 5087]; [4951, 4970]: 0.00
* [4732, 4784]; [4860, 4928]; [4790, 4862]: -0.01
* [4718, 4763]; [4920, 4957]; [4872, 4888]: 0.03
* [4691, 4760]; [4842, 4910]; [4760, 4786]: -0.02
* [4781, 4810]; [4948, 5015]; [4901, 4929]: 0.01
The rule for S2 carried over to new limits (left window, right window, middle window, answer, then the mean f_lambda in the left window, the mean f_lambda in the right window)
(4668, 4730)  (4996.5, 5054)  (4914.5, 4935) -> -0.01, 14.9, 14.1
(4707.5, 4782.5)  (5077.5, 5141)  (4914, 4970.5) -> 0.00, 14.9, 14.1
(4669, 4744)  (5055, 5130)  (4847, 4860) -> 0.03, 14.9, 14.3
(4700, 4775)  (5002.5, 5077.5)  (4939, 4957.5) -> -0.02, 14.9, 14.2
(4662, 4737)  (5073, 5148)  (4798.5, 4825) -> -0.01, 14.9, 14.1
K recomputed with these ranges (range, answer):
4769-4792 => 14.9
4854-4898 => 13.7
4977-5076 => 14.2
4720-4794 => 15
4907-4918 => 14.8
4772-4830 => 14.9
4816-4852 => 14.7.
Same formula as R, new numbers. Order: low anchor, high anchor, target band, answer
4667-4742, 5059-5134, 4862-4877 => 0.14 mag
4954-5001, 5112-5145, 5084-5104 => -0.02 mag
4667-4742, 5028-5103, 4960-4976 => -0.01 mag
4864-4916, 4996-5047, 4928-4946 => -0.03 mag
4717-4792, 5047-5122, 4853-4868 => 0.18 mag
